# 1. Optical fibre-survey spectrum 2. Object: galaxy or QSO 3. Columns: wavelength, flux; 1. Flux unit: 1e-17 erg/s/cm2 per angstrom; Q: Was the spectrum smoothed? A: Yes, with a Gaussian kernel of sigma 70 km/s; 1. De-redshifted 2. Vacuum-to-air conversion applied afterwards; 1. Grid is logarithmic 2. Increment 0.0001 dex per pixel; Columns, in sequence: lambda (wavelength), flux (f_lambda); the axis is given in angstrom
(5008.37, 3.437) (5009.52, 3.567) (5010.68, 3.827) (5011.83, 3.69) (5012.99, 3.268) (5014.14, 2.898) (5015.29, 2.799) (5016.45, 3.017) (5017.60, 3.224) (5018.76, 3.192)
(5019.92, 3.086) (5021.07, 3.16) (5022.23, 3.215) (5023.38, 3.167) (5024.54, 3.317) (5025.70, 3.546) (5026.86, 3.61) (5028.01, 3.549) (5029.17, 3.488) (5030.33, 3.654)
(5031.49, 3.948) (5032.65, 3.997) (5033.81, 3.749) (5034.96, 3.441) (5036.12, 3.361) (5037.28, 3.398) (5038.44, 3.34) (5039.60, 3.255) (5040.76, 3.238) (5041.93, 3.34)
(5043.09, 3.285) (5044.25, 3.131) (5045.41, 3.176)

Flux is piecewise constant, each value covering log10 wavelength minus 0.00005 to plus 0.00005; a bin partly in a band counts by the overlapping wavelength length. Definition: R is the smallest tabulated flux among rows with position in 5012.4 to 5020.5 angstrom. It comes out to 2.799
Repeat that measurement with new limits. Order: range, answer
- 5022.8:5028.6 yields 3.167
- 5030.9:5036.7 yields 3.361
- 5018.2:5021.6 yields 3.086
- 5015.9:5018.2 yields 3.017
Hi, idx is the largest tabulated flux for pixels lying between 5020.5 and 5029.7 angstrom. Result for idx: 3.61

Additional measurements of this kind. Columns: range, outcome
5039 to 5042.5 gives 3.34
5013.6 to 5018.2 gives 3.224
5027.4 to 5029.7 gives 3.549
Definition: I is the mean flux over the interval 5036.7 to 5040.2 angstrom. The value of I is 3.33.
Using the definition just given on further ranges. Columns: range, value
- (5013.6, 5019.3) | 3.03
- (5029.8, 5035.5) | 3.76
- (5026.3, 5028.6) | 3.59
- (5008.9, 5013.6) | 3.58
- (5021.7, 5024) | 3.2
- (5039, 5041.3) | 3.25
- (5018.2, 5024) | 3.17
